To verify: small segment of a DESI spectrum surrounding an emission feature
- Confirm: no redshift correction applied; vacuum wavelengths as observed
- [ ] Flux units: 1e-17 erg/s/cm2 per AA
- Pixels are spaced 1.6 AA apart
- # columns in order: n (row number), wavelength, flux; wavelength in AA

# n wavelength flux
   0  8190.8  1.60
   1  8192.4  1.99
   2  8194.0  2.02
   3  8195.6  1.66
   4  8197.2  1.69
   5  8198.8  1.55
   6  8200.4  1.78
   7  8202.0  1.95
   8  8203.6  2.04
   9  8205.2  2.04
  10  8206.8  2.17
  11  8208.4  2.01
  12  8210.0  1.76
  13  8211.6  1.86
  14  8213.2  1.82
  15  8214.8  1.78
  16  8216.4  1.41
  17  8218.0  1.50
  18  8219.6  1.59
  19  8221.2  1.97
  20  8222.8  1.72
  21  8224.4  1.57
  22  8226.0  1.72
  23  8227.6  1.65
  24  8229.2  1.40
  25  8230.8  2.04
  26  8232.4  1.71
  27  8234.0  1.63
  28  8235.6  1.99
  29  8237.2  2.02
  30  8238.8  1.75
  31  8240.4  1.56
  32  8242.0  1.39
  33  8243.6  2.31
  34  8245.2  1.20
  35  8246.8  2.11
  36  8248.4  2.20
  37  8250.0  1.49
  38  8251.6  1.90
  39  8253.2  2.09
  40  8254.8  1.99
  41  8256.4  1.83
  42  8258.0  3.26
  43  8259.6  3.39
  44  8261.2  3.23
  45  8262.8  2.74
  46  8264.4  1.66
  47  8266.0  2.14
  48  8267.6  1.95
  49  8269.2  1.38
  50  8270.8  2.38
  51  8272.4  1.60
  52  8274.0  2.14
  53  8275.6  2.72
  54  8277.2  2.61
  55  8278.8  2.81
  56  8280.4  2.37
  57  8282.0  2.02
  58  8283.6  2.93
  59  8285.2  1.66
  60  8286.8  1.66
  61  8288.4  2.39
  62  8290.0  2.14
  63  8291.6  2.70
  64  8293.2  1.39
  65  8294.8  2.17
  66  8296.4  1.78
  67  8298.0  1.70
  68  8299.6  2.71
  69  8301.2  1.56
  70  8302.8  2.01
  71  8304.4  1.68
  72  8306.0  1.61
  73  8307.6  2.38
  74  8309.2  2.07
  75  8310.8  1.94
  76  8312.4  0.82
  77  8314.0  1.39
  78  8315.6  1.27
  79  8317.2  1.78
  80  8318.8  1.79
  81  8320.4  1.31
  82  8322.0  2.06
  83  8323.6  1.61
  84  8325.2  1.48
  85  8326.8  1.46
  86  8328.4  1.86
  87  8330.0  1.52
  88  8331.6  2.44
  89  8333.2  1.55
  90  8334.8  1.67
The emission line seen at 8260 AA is [S II] 6716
